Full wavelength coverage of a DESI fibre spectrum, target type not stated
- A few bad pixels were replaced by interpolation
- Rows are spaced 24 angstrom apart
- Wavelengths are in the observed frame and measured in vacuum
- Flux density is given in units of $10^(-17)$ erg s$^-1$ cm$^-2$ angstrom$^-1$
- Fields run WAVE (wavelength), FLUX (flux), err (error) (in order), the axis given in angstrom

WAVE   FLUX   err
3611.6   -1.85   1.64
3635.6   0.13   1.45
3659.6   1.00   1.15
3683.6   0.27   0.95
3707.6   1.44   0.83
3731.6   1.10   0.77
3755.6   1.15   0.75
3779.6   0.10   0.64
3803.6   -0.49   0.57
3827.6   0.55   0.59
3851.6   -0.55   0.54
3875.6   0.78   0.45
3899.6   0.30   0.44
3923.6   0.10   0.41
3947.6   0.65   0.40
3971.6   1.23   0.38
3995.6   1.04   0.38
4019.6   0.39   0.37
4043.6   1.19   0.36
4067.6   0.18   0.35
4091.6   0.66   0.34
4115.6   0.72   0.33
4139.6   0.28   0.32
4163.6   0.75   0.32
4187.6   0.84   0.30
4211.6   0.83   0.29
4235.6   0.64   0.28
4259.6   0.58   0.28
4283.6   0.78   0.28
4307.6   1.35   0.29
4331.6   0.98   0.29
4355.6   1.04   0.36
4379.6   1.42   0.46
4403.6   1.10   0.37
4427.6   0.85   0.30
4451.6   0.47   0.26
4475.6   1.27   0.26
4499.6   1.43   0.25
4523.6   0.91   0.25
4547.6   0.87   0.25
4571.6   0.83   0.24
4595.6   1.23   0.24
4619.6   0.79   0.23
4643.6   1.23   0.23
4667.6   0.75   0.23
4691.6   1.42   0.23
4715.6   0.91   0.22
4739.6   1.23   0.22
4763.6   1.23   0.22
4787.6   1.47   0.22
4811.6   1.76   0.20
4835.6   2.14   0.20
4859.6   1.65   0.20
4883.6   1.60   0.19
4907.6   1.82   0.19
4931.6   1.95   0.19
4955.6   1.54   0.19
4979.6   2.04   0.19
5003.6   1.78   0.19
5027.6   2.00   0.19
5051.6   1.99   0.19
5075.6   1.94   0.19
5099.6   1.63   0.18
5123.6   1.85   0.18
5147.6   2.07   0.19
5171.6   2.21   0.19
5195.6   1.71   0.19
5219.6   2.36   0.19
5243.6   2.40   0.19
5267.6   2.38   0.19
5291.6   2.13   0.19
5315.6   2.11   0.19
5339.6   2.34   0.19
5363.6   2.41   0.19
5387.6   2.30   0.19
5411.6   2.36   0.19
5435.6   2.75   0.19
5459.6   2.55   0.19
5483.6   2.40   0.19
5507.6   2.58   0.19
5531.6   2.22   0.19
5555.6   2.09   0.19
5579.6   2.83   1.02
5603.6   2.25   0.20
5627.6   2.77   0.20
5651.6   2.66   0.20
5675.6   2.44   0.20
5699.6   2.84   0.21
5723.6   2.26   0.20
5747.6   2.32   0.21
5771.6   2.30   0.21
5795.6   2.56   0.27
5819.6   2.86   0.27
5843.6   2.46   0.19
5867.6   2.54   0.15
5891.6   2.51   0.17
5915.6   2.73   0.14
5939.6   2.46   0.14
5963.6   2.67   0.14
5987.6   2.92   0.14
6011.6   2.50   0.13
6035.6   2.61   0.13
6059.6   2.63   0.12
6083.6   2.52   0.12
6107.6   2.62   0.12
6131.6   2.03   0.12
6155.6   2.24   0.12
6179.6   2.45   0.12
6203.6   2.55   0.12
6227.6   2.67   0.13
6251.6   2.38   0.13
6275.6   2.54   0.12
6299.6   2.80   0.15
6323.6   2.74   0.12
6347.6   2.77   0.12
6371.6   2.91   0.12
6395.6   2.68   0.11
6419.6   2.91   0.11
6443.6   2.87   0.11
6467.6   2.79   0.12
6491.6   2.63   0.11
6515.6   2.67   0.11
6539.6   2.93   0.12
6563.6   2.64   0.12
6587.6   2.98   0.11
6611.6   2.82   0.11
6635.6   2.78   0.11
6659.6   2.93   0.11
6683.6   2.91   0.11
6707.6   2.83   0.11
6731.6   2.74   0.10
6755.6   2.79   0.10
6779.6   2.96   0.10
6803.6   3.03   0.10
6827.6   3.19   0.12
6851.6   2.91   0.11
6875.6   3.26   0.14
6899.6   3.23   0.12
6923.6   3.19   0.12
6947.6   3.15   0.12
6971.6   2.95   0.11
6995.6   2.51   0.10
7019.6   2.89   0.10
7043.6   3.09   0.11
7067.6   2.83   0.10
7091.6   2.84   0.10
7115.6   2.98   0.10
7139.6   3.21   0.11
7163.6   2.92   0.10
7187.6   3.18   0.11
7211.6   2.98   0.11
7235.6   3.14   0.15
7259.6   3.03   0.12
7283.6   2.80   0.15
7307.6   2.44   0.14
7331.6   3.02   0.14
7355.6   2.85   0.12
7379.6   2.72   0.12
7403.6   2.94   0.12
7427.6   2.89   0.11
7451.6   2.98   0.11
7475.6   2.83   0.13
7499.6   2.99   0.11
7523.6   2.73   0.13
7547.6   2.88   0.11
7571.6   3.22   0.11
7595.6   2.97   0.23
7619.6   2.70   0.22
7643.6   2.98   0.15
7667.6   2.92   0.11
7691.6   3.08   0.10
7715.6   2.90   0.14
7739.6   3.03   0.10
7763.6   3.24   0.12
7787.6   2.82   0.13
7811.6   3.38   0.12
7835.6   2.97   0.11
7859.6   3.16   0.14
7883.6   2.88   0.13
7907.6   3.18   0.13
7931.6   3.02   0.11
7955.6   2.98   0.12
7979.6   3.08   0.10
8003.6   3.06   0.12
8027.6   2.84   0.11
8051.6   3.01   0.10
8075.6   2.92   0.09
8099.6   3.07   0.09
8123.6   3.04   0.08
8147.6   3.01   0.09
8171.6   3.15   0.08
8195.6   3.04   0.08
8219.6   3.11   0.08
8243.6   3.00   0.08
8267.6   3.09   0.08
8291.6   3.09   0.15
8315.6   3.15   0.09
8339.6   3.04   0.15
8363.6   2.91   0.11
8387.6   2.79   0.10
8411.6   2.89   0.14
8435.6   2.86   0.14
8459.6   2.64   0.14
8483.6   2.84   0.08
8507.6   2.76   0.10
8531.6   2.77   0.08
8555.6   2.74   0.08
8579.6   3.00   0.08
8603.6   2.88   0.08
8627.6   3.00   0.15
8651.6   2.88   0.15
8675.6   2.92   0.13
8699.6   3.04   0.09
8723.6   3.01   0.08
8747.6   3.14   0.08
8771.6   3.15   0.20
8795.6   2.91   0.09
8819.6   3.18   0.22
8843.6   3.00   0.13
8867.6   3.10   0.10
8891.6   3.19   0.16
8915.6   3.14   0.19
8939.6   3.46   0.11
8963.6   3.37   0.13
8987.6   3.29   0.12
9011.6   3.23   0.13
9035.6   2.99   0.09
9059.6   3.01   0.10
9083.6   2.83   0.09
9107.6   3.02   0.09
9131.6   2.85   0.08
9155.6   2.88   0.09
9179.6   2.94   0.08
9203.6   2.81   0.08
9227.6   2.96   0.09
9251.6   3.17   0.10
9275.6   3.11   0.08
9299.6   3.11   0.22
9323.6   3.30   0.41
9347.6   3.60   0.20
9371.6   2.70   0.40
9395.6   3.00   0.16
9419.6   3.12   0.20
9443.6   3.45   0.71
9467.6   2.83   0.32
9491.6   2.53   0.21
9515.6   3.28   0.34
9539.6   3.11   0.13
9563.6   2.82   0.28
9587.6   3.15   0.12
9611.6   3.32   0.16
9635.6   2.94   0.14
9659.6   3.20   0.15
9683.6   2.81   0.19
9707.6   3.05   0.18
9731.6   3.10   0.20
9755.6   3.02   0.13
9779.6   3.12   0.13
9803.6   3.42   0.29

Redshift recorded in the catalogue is 0.186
